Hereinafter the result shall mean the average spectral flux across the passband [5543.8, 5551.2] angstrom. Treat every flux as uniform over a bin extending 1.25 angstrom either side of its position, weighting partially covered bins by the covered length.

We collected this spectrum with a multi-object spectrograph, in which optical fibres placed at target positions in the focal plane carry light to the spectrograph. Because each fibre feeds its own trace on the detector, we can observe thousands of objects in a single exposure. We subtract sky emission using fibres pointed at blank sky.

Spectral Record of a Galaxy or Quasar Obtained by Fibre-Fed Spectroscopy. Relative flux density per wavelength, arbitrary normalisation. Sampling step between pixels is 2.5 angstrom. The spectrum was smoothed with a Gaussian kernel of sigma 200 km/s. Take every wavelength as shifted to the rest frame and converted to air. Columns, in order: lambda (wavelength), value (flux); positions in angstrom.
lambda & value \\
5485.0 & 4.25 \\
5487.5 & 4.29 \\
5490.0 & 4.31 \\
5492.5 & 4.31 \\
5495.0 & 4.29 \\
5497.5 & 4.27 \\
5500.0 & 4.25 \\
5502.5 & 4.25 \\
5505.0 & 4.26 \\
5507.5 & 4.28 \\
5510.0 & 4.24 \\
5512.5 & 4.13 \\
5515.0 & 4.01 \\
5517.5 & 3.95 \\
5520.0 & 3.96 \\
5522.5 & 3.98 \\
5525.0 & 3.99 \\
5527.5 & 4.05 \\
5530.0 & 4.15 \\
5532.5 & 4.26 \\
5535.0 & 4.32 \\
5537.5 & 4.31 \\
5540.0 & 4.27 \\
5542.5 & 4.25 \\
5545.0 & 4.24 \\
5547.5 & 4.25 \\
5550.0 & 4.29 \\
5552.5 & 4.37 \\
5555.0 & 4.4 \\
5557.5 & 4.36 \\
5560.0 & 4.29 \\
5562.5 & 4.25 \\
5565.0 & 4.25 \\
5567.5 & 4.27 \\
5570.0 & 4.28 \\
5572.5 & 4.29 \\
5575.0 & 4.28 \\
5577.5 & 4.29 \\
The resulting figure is 4.26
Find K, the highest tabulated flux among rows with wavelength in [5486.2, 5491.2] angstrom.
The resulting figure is 4.31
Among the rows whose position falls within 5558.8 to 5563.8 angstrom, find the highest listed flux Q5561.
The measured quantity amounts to 4.29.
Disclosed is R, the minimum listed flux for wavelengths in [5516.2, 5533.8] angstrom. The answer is 3.95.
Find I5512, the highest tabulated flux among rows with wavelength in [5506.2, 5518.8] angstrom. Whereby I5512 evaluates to 4.28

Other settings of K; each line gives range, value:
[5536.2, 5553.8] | 4.37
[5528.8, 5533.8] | 4.26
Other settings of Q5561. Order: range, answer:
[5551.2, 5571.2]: 4.4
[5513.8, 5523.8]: 4.01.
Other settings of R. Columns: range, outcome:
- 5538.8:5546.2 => 4.24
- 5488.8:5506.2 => 4.25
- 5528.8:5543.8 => 4.15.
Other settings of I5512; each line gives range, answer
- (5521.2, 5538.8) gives 4.32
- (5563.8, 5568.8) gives 4.27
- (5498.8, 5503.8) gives 4.25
